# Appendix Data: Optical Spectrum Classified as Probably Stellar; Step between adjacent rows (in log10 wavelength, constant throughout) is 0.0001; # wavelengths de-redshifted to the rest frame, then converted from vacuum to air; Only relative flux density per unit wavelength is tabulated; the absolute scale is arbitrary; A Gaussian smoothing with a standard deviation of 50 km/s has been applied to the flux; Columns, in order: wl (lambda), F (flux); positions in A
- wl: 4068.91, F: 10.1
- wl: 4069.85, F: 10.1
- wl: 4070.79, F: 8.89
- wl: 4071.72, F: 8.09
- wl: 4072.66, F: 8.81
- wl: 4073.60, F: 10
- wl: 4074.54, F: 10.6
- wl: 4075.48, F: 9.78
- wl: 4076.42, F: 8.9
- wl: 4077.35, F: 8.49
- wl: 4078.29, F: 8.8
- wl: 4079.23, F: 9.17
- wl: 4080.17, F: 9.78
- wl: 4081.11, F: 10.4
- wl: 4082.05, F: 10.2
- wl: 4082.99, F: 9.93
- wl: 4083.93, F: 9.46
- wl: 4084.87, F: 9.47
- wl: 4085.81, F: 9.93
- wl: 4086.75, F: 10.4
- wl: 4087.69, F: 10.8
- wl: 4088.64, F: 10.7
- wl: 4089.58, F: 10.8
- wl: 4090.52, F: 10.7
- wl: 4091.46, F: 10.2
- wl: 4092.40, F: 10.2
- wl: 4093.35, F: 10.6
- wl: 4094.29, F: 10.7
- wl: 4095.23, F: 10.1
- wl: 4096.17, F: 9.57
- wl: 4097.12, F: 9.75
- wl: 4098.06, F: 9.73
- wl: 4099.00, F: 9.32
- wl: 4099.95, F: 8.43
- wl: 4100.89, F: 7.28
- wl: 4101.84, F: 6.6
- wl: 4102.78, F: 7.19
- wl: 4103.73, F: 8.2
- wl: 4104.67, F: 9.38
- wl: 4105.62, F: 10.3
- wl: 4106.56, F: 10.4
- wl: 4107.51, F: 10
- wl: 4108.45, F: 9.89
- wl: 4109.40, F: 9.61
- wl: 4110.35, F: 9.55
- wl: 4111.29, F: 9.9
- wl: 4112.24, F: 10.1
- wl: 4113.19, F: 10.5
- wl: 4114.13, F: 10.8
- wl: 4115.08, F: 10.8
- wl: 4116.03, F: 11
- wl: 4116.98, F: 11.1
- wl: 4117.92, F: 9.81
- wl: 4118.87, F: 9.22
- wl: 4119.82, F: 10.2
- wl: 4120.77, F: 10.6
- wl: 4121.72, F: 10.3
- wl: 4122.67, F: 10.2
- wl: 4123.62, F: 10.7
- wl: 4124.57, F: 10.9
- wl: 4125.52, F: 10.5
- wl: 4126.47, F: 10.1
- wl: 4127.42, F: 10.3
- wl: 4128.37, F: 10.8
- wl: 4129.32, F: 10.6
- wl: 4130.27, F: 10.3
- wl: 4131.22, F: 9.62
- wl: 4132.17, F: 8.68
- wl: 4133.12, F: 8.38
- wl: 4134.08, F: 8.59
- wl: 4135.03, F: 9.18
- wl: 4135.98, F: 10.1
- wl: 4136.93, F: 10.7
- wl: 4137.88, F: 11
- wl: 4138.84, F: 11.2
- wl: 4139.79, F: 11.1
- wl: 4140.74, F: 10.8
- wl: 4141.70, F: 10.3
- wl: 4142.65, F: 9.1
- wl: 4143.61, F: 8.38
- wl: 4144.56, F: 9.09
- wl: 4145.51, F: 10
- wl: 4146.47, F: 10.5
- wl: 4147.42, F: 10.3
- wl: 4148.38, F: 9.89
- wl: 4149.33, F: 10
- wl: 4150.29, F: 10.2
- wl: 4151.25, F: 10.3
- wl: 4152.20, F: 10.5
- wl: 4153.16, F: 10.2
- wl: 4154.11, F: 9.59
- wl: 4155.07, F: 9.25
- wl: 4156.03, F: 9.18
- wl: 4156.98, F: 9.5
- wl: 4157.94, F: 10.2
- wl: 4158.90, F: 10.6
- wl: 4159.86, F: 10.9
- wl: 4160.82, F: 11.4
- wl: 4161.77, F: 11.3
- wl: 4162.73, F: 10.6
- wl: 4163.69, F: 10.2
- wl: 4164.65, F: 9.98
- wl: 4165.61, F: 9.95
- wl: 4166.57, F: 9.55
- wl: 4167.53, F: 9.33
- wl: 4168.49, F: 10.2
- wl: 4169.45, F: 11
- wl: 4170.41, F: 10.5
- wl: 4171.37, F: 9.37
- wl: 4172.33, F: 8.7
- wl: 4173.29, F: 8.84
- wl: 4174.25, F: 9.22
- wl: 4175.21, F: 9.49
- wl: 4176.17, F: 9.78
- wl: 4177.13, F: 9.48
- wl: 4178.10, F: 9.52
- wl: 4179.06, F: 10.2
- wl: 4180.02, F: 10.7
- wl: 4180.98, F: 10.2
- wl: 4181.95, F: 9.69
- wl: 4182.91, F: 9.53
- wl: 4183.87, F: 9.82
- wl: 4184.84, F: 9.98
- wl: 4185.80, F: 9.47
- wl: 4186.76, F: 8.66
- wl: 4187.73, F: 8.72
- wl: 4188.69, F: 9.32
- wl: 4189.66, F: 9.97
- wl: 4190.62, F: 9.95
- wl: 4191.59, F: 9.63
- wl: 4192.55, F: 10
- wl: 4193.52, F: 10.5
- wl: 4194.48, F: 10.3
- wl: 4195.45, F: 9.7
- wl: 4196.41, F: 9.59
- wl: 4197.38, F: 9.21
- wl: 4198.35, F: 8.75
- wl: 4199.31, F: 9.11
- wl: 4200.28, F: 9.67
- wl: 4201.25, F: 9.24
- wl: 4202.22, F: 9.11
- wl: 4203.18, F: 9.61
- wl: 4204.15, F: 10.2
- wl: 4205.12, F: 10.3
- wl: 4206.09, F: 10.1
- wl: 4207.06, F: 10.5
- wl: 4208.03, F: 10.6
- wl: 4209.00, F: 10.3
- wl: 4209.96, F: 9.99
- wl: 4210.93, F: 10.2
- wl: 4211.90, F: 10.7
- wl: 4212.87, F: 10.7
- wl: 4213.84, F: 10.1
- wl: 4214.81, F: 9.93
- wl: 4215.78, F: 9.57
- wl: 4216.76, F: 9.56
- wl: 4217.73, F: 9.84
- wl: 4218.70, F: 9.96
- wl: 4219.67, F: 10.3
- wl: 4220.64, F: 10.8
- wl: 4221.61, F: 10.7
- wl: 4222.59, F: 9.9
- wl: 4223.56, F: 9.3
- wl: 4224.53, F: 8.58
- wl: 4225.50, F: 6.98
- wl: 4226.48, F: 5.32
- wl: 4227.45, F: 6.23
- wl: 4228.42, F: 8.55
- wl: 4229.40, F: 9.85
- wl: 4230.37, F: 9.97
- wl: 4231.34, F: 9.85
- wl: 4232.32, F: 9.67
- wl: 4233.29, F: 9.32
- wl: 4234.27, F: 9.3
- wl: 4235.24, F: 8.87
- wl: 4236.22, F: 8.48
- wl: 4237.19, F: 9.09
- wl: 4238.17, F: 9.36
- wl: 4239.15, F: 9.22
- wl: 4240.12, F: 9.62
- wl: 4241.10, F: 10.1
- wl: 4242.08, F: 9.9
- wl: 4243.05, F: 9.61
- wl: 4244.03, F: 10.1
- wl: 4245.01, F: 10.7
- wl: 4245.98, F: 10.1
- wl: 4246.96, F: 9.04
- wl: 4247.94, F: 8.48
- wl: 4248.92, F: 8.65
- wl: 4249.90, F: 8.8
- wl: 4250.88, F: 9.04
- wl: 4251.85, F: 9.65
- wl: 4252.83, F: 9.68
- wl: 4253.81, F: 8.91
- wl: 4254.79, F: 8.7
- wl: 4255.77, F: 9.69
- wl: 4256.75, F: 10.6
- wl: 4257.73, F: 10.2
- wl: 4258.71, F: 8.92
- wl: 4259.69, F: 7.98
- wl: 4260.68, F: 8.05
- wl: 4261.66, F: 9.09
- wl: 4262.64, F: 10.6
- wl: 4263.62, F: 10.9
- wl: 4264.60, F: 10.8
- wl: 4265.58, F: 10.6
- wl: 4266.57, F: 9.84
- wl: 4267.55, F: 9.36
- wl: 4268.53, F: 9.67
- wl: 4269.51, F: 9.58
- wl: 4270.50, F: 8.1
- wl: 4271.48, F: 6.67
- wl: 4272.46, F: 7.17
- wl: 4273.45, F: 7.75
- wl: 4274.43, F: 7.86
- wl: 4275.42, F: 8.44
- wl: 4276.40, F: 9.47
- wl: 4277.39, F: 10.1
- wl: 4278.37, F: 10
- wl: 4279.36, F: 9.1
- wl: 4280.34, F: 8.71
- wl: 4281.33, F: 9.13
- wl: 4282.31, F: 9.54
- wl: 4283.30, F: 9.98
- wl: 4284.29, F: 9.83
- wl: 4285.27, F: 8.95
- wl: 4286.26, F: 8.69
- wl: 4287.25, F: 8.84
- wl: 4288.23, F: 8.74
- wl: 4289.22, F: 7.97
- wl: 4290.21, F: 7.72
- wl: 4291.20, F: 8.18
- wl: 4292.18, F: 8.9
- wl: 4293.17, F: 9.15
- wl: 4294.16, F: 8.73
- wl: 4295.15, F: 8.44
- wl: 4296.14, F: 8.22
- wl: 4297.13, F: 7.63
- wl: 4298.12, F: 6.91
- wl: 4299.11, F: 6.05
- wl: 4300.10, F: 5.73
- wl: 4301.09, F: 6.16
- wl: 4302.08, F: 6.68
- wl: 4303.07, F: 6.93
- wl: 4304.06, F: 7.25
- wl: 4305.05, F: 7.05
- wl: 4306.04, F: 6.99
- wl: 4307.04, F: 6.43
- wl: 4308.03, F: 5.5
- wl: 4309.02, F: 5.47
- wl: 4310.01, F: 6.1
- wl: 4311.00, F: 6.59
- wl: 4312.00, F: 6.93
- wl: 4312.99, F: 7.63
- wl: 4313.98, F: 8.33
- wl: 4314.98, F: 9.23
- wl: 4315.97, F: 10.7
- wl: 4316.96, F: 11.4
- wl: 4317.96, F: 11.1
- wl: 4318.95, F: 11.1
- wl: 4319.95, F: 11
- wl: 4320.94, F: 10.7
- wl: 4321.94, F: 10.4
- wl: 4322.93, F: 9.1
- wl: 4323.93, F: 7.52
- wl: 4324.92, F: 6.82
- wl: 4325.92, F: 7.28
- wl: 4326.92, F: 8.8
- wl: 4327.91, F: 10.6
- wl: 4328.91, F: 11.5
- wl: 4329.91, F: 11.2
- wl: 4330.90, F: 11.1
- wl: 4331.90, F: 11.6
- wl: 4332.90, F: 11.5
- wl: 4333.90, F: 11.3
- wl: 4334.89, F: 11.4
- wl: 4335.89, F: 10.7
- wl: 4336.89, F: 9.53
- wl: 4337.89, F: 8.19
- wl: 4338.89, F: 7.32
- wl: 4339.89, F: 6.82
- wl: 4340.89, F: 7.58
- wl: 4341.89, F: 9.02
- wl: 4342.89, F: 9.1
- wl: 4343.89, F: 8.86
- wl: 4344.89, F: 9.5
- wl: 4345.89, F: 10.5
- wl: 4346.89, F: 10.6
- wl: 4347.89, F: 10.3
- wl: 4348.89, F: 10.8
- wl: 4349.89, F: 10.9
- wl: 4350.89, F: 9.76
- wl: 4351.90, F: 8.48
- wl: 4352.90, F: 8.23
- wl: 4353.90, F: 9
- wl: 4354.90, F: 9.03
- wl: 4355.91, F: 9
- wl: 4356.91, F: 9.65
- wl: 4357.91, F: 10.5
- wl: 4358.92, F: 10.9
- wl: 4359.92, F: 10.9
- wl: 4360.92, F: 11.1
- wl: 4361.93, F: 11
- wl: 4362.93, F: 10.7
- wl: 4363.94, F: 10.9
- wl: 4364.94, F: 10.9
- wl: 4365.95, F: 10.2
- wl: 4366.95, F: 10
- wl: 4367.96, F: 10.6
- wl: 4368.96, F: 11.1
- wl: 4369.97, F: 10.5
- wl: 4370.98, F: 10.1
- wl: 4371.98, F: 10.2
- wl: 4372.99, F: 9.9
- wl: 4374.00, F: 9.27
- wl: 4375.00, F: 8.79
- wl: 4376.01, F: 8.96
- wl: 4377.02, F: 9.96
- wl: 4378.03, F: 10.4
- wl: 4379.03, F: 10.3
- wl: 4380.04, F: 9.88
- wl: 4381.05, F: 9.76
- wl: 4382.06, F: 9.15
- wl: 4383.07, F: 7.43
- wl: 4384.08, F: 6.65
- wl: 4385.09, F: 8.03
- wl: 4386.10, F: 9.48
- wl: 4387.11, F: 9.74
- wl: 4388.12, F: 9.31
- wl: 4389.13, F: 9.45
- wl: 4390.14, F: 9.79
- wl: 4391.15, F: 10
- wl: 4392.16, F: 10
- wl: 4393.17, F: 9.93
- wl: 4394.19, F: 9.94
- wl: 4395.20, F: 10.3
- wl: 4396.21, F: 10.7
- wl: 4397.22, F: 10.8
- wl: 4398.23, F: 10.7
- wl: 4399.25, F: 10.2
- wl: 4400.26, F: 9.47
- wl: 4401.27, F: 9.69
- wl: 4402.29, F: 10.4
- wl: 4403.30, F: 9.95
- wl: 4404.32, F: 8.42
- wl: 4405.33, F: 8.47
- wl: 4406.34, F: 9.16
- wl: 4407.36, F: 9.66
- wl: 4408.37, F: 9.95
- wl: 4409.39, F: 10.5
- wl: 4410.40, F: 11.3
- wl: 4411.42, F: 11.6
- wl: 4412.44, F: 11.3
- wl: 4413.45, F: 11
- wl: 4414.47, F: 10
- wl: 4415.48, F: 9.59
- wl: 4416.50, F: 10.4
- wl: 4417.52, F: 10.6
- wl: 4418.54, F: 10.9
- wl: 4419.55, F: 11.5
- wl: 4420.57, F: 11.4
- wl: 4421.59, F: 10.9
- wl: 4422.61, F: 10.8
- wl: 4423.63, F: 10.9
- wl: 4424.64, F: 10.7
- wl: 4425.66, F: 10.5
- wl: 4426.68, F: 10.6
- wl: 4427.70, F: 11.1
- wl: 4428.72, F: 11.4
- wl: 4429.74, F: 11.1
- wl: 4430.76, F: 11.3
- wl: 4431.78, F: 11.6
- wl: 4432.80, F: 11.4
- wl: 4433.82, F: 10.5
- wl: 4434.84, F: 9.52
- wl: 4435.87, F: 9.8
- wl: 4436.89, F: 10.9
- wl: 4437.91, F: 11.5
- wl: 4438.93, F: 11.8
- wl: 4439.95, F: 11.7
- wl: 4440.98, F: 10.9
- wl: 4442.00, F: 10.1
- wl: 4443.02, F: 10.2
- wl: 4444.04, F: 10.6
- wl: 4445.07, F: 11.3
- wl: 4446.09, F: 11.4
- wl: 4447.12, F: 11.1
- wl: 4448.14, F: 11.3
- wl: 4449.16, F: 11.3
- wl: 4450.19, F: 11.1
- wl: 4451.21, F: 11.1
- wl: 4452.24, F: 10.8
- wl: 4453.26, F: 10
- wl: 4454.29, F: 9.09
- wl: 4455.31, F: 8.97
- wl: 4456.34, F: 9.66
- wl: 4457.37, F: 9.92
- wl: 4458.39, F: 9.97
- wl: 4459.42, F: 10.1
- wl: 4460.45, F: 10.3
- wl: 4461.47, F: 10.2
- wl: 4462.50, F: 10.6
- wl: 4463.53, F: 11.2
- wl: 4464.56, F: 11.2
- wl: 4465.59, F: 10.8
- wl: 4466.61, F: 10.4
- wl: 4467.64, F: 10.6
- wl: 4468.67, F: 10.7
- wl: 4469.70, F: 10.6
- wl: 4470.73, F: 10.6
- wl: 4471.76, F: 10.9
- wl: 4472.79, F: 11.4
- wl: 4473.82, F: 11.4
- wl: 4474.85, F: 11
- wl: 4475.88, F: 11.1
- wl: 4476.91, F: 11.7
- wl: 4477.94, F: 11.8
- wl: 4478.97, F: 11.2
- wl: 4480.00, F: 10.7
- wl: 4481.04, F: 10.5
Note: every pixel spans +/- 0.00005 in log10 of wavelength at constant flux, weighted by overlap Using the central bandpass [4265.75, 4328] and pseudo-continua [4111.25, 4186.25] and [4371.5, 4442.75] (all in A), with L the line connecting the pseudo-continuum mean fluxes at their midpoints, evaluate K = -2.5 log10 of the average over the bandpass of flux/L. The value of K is 0.20 mag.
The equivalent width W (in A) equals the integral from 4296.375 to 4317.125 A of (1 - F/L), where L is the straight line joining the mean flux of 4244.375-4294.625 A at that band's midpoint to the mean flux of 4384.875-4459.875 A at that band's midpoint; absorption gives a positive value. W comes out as 5.0 A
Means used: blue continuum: 9.13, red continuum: 10.4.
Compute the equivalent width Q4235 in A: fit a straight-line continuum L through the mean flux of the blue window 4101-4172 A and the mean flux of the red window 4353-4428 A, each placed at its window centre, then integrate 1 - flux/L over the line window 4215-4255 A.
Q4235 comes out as 3.0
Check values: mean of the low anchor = 9.99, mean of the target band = 9.27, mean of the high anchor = 10.1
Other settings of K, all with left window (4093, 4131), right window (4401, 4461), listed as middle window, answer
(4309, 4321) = 0.146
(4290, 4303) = 0.334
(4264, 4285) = 0.123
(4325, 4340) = 0.047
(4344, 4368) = 0.031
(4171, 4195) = 0.043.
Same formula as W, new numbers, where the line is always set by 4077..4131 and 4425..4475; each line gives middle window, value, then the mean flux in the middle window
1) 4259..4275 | 2.01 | 8.99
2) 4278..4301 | 4.25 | 8.43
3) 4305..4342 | 5.02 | 9.01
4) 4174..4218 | 1.41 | 9.8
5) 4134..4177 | 0.09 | 10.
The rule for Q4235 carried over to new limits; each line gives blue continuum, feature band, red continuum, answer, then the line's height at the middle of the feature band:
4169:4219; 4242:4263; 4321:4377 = 0.93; 9.8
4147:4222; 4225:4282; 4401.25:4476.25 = 5.53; 10.1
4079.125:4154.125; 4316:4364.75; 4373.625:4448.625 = 1.39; 10.2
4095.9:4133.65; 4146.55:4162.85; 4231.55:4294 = -1.05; 9.61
